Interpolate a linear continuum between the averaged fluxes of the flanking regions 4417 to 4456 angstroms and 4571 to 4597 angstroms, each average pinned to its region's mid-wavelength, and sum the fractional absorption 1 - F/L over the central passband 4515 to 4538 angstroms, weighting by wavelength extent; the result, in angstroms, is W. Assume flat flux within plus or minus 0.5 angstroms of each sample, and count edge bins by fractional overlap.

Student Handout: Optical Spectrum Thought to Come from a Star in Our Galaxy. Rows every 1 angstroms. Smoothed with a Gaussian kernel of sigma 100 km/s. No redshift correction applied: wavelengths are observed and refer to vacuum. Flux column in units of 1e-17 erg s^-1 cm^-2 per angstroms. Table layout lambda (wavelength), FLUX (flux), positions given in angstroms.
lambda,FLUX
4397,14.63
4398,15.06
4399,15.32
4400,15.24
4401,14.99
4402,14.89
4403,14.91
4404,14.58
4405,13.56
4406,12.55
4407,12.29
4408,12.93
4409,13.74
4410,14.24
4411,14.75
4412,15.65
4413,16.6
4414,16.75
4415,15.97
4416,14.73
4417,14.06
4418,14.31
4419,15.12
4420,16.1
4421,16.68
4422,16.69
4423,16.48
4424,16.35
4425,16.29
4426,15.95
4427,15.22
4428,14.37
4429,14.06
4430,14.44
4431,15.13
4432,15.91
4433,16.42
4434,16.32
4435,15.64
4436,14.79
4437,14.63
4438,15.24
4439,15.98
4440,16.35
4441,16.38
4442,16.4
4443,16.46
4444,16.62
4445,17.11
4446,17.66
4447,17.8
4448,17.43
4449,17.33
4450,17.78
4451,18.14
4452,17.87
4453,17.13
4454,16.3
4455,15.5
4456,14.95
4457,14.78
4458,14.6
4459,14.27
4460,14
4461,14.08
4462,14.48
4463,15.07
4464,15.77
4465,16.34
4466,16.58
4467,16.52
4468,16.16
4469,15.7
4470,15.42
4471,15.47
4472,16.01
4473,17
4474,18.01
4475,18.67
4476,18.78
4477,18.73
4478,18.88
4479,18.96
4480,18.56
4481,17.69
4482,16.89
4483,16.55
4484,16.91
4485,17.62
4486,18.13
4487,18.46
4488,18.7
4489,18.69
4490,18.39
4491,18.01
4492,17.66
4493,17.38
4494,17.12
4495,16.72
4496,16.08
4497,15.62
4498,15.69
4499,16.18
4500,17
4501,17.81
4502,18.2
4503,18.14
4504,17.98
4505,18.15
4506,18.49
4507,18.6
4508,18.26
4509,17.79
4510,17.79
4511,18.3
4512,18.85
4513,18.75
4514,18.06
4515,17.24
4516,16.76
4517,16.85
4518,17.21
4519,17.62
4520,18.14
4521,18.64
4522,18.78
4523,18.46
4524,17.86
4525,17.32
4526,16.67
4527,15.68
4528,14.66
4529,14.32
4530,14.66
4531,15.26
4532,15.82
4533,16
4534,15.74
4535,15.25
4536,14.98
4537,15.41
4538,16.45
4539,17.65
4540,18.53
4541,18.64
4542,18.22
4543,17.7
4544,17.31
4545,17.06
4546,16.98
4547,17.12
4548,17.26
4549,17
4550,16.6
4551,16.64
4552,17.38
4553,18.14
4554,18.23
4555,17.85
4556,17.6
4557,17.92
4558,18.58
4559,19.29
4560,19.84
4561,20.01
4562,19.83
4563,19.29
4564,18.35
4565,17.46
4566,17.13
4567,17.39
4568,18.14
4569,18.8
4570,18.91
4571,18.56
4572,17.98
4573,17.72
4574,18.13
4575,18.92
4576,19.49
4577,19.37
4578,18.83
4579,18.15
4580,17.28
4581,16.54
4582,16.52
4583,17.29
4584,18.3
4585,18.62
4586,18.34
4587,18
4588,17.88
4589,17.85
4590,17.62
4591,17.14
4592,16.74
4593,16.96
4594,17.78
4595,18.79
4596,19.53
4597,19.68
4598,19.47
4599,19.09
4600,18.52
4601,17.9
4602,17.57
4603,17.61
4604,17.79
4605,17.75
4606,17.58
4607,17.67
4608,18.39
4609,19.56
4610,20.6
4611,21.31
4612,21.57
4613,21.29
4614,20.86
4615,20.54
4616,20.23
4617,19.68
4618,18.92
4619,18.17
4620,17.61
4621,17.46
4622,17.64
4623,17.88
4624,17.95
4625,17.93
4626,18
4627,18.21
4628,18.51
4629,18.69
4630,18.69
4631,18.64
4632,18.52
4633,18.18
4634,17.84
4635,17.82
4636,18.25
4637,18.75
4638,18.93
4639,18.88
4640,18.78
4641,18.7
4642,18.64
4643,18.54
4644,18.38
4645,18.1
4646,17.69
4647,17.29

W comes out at 1.1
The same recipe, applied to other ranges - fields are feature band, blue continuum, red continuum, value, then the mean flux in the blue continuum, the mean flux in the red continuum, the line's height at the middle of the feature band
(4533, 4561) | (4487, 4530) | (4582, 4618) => 0.91 angstroms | 17.5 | 18.7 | 18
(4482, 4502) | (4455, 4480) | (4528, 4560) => -1.01 angstroms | 16.3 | 17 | 16.5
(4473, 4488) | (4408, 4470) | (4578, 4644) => -1.48 angstroms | 15.8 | 18.5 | 16.4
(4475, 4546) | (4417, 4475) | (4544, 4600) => -1.38 angstroms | 16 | 18.1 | 17.1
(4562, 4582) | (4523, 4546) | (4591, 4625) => -0.68 angstroms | 16.5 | 18.8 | 17.6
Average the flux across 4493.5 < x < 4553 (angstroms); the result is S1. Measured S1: 17.1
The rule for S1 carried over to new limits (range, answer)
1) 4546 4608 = 18.1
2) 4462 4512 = 17.4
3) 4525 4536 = 15.5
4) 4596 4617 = 19.3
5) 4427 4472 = 15.9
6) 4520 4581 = 17.6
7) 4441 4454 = 17.2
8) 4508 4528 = 17.7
